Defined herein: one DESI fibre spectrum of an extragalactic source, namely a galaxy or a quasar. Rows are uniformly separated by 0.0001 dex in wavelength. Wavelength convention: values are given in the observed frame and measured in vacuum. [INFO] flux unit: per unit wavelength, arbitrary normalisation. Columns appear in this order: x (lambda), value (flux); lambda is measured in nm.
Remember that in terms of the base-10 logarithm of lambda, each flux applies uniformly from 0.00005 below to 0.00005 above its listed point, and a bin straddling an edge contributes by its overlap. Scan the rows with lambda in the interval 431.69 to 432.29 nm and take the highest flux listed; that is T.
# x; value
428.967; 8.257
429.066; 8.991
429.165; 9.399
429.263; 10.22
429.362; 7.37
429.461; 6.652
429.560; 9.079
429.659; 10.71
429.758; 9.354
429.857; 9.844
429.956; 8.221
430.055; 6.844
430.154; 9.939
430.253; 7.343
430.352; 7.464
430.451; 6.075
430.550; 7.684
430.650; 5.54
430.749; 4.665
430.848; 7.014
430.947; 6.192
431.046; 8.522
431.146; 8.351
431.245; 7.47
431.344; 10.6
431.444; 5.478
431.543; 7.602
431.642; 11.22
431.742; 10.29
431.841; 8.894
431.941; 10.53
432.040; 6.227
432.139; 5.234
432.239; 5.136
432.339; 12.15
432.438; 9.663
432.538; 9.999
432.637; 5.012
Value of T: 10.53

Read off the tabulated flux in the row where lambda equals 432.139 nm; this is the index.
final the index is 5.234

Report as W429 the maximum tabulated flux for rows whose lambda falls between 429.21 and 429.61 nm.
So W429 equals 10.22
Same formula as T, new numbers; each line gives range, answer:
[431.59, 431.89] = 11.22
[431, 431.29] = 8.522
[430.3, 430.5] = 7.464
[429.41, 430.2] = 10.71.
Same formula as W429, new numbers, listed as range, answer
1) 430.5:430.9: 7.684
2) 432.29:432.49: 12.15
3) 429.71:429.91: 9.844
